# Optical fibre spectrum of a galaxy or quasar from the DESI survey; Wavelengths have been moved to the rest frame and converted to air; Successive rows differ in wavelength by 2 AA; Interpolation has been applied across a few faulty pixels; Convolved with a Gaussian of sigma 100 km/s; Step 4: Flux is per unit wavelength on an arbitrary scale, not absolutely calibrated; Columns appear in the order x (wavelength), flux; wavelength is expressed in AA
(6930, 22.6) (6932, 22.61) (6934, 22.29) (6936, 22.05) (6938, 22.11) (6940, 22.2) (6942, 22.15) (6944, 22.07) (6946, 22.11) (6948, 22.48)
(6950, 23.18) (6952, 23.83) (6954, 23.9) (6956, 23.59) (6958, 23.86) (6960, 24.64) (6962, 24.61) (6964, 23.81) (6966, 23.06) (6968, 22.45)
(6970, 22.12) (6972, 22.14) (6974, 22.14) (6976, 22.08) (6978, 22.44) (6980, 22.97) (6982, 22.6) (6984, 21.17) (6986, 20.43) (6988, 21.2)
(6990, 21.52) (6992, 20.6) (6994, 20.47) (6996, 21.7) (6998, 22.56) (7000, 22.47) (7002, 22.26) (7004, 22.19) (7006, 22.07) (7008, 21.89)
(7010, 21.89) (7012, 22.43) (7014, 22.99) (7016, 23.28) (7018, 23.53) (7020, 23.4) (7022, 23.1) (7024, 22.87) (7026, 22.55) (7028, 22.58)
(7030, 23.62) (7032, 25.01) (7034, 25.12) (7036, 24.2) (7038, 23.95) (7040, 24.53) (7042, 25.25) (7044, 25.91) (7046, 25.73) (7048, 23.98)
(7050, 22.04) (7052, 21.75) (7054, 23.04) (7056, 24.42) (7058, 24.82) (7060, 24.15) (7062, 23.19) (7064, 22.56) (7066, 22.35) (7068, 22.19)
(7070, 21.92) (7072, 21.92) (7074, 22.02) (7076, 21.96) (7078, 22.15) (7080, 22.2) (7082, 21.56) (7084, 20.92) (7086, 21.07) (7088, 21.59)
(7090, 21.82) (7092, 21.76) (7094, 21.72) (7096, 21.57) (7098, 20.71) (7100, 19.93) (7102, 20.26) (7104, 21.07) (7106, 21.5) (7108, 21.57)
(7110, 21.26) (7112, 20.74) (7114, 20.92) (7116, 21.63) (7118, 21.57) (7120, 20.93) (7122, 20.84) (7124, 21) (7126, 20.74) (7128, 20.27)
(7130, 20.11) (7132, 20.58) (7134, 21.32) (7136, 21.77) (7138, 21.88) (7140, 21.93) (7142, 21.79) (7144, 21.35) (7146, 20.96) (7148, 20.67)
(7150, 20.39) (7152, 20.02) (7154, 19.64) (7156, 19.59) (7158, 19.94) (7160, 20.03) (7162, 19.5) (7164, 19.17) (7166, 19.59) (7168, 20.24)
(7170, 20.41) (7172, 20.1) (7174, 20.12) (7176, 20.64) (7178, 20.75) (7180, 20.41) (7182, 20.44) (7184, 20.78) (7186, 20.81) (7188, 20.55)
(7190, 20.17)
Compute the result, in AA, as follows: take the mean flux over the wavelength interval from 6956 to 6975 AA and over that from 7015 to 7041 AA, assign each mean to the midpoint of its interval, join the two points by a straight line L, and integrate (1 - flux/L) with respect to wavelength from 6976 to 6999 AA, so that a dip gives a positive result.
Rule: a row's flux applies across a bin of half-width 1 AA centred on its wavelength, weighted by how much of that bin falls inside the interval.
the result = 1.7 AA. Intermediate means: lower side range 23.2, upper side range 23.7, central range 21.6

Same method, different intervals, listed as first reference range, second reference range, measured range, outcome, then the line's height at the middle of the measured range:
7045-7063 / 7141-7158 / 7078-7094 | 0.72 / 22.6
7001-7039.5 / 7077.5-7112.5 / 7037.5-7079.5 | -2.10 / 22.2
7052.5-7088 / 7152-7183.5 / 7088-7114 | 0.64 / 21.7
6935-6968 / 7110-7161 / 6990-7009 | 0.60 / 22.5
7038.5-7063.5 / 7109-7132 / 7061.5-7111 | 1.82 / 22.4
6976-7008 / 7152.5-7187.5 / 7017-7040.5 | -2.46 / 21.4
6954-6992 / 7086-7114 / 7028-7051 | -2.69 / 21.8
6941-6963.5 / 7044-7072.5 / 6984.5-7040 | 1.62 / 23.3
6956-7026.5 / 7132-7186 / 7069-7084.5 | -0.28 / 21.5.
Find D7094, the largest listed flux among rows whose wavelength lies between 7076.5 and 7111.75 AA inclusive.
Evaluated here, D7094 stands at 22.2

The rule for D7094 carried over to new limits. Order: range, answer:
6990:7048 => 25.91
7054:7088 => 24.82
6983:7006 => 22.56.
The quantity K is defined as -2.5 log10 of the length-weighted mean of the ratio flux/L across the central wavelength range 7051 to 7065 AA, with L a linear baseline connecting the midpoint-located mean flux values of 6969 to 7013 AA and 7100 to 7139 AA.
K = -0.10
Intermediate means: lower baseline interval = 21.9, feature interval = 23.4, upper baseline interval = 21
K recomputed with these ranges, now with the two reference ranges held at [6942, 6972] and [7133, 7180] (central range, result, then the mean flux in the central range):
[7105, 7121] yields -0.01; 21.3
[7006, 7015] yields 0.01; 22.3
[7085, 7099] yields 0.00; 21.5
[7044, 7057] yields -0.08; 23.7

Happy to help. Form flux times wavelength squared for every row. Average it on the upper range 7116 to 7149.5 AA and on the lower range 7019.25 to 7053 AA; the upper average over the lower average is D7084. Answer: 0.91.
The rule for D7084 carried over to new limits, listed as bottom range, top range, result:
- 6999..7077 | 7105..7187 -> 0.92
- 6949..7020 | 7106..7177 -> 0.96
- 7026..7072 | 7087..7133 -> 0.90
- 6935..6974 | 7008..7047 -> 1.06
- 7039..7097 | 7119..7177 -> 0.92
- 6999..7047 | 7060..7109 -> 0.94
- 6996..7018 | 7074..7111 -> 0.98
